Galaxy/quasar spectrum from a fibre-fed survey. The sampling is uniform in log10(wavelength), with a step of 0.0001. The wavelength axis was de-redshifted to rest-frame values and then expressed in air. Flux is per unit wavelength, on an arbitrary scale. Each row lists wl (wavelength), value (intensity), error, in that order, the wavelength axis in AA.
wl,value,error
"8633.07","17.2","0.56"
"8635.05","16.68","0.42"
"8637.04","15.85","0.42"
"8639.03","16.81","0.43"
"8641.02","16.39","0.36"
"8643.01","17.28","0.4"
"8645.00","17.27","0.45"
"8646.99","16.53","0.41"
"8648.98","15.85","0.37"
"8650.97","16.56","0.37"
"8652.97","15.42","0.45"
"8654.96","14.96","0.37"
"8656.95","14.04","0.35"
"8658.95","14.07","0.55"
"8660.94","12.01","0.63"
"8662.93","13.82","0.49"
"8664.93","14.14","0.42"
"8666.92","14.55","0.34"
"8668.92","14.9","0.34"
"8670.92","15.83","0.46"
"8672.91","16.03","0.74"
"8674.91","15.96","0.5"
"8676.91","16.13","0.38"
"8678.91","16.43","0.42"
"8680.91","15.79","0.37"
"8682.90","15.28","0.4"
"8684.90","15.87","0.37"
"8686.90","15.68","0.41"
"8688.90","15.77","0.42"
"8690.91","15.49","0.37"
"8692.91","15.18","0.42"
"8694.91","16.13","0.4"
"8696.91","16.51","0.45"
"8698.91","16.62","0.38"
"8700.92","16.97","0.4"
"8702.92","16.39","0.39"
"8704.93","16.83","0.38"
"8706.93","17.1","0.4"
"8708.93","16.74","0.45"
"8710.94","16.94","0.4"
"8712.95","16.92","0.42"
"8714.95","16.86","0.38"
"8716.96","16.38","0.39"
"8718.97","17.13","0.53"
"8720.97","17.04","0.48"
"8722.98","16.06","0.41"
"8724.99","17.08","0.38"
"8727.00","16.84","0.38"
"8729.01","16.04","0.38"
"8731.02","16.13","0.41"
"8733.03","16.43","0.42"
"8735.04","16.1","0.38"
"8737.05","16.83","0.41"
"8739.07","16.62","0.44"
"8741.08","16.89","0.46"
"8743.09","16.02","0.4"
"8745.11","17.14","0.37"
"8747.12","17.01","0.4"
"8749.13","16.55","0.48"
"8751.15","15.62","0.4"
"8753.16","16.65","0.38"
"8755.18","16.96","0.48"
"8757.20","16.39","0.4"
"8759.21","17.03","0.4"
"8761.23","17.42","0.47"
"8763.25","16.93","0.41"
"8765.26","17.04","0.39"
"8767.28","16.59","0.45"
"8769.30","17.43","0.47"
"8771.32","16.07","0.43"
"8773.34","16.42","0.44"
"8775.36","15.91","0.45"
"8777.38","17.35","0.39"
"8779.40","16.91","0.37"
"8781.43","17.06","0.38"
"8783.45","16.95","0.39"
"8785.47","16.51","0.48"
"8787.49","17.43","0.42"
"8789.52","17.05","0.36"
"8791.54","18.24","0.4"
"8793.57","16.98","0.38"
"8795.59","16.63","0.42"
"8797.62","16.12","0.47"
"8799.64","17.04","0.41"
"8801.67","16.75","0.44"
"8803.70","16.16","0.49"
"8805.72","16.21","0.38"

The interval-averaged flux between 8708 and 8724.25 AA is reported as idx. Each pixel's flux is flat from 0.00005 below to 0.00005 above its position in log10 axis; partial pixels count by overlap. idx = 16.8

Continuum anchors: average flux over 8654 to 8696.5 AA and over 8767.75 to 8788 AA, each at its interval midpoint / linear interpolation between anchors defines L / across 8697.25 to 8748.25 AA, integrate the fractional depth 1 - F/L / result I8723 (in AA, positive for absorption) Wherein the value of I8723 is -2.5 AA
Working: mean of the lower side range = 15.2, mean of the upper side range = 16.8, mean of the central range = 16.7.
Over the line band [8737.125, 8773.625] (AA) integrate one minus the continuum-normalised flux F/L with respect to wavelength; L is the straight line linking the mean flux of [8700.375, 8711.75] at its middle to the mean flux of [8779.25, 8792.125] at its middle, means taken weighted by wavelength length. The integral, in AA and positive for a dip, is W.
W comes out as 0.6 AA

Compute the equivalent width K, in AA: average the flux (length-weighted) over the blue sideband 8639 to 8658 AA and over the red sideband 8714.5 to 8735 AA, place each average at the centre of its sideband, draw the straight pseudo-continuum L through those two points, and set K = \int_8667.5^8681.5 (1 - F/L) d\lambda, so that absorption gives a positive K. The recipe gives 0.4 AA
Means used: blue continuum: 16.1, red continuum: 16.6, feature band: 15.8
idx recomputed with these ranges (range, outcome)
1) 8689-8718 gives 16.5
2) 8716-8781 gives 16.7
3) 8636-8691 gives 15.5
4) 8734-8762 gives 16.7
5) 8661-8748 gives 16.2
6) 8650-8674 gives 14.7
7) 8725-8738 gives 16.4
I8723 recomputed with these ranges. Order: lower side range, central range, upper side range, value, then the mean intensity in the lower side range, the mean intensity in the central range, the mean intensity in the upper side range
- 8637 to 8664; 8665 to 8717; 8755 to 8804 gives -0.6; 15.5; 16.1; 16.9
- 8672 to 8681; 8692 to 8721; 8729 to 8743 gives -0.7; 16.1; 16.6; 16.4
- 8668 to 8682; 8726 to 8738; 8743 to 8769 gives 0.1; 15.9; 16.4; 16.8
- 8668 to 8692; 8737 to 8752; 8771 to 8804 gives -0.2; 15.8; 16.6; 16.8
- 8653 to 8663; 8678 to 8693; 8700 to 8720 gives -0.2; 13.9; 15.7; 16.8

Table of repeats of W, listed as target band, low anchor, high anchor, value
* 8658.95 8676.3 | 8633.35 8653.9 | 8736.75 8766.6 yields 1.99 AA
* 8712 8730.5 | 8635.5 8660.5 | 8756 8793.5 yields -0.24 AA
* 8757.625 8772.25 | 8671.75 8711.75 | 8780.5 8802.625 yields -0.13 AA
